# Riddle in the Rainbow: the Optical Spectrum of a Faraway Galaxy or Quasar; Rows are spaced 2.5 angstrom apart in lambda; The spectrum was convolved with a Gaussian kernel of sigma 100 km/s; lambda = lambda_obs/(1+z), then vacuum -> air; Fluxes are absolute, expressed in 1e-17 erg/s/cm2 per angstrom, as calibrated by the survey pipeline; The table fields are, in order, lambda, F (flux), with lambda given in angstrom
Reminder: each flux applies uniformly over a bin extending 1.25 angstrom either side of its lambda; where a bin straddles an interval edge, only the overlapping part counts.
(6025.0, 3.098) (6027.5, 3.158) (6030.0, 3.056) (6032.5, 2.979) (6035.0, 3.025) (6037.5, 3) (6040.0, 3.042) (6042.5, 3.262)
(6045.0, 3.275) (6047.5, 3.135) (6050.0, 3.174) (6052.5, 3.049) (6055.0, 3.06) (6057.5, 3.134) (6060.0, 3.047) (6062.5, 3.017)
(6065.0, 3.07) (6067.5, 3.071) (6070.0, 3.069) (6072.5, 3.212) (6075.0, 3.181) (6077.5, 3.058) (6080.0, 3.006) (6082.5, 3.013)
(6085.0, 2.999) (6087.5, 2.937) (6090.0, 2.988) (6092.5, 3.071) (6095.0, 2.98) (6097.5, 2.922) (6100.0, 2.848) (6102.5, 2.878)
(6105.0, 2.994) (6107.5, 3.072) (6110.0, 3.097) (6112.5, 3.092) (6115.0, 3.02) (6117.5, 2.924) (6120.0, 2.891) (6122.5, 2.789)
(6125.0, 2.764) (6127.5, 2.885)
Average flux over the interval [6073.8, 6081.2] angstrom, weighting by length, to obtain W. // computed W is 3.08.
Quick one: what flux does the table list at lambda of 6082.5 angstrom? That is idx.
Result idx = 3.013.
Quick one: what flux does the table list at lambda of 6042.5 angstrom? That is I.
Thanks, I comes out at 3.262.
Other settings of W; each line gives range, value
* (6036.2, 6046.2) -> 3.14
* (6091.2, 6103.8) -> 2.94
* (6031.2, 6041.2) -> 3.01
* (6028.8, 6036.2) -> 3.02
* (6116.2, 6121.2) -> 2.91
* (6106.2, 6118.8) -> 3.04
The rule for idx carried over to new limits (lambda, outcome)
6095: 2.98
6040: 3.042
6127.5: 2.885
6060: 3.047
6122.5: 2.789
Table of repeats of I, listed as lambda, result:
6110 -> 3.097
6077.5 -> 3.058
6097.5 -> 2.922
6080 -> 3.006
